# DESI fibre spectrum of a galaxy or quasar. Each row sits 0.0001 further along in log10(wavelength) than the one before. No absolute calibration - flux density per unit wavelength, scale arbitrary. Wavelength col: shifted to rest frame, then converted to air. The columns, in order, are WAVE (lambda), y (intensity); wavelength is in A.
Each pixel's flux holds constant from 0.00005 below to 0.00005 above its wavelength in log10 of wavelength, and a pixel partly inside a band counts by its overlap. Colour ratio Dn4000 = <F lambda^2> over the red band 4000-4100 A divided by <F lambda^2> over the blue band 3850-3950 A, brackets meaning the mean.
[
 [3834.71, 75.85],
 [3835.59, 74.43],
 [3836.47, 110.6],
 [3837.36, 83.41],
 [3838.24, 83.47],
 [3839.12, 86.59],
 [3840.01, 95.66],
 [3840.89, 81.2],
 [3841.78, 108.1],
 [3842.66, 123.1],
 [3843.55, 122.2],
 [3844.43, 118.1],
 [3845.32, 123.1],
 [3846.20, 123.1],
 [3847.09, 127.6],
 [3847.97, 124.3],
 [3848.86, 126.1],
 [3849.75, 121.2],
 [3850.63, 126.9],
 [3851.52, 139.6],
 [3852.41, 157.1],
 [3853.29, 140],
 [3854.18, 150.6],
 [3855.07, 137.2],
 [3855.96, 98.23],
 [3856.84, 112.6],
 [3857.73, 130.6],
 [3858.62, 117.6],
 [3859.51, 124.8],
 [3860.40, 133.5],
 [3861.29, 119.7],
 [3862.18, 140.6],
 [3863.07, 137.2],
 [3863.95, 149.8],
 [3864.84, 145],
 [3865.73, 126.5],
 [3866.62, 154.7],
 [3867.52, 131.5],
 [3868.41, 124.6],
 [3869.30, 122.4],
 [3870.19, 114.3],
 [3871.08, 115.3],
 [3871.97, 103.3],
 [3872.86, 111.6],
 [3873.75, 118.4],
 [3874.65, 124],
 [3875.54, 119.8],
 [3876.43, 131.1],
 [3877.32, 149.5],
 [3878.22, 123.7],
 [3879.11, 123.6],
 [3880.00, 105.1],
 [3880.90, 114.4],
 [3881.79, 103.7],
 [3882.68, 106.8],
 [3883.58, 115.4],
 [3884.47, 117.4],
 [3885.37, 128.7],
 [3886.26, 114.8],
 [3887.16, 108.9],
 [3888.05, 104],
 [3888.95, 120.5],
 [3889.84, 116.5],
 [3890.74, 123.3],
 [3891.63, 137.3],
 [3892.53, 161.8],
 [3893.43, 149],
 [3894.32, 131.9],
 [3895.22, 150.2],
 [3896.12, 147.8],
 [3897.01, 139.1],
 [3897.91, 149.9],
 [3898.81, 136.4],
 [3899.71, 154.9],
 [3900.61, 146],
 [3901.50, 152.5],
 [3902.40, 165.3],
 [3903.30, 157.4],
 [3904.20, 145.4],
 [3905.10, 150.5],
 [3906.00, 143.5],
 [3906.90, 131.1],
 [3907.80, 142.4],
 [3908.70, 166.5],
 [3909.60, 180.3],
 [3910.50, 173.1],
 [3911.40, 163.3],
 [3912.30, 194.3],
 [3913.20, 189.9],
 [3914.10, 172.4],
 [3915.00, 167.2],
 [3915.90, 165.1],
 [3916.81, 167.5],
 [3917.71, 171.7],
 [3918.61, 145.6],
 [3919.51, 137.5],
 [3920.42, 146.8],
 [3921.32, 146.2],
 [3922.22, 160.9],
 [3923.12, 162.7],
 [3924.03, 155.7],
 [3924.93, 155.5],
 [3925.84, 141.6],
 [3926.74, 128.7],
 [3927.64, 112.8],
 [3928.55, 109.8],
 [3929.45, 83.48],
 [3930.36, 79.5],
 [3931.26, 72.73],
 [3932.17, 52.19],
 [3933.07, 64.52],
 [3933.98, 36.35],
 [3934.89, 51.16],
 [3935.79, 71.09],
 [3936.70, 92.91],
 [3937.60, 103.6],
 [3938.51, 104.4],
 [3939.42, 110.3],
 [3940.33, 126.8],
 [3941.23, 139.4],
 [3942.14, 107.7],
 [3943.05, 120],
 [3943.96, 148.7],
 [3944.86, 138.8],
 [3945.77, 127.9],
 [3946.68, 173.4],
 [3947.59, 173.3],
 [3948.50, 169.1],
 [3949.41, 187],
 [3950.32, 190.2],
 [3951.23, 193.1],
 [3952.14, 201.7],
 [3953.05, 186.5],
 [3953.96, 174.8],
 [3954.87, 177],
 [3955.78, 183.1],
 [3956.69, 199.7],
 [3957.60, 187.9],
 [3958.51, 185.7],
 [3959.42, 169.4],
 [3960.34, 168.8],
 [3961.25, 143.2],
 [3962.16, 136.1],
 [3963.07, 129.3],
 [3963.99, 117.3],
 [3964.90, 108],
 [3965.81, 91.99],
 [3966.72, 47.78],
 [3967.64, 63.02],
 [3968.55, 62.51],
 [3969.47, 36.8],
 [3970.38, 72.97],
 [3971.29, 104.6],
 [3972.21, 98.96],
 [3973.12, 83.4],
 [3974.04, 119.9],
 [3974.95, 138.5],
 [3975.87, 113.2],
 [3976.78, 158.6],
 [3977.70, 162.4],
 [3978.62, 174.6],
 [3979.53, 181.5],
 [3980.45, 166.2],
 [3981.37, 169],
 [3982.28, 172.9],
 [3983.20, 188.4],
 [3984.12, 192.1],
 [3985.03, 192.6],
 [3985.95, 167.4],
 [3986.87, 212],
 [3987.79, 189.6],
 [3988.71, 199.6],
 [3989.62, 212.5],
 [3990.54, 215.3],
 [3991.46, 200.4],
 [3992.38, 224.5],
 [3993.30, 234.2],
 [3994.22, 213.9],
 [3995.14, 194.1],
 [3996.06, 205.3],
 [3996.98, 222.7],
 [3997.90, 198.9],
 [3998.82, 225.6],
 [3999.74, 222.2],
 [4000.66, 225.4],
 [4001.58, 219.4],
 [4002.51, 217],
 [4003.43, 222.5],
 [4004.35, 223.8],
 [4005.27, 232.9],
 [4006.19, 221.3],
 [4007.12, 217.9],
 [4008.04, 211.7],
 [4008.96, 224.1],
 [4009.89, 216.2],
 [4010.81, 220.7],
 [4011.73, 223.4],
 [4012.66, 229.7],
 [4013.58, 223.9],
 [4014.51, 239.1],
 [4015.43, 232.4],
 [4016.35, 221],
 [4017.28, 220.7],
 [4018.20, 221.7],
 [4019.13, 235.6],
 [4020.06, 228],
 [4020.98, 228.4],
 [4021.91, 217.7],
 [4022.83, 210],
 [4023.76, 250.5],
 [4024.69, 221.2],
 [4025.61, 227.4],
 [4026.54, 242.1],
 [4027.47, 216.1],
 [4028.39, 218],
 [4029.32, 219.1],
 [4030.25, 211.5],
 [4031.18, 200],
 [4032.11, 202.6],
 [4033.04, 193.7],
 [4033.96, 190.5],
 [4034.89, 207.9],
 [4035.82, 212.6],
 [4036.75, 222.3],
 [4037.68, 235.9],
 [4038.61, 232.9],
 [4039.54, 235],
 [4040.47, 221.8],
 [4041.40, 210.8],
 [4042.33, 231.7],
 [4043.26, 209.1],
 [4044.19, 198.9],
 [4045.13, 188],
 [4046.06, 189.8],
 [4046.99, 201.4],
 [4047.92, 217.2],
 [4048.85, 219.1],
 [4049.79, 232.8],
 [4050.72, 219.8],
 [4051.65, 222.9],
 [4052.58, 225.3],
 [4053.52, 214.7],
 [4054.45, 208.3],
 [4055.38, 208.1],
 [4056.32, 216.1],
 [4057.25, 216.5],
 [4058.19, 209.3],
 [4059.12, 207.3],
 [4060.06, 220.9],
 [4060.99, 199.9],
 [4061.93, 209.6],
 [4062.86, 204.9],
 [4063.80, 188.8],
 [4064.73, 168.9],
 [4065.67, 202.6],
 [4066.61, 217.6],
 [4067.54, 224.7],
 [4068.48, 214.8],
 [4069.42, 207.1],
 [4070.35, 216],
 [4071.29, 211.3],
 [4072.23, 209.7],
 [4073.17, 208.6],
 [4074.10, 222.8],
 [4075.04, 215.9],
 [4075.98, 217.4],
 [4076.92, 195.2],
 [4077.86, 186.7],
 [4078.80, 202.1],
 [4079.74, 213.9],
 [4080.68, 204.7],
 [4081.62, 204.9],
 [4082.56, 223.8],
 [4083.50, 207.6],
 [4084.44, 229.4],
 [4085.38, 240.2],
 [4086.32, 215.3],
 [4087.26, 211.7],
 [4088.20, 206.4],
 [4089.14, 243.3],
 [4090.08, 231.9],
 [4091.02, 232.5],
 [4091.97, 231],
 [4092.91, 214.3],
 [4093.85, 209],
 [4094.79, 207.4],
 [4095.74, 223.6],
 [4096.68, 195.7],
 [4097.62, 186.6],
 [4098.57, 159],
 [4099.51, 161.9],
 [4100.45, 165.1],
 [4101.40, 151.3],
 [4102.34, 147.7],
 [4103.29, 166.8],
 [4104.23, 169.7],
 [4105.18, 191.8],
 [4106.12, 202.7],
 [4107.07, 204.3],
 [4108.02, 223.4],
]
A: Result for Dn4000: 1.8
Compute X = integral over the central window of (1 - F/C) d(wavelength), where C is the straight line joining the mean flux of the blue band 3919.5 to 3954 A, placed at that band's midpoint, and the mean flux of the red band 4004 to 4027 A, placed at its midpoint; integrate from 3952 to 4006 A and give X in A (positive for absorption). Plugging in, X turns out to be 3.89 A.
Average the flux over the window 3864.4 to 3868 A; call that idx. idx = 139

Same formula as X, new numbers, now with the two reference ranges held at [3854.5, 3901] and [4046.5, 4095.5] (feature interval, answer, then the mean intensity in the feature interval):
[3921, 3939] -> 5.5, 104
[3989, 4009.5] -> -4.1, 217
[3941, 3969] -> 2.2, 149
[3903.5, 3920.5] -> -2.2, 161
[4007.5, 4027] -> -3.8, 226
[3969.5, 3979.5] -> 2.9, 122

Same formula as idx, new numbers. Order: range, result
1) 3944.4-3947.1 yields 147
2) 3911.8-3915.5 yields 181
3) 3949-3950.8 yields 189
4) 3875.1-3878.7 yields 131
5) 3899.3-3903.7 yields 155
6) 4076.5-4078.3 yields 191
